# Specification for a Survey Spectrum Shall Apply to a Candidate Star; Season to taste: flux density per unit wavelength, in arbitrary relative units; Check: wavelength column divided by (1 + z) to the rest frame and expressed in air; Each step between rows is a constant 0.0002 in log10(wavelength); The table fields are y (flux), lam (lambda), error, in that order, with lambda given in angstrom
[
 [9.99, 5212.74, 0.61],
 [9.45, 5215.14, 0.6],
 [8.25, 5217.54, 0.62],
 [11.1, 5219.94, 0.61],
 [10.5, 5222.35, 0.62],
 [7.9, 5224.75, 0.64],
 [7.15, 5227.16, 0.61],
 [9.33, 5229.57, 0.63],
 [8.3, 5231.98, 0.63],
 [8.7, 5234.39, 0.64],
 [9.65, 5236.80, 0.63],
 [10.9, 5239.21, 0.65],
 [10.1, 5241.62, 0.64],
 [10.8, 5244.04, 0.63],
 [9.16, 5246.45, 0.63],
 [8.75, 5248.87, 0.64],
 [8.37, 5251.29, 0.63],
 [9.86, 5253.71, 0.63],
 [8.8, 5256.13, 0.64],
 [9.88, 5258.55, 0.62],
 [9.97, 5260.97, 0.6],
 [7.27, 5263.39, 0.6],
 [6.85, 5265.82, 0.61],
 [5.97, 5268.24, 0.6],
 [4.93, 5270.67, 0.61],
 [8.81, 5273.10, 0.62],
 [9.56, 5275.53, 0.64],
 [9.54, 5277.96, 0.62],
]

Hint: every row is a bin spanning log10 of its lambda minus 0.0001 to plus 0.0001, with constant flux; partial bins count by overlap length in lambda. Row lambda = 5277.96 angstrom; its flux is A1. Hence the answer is 9.54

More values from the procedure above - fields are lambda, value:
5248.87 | 8.75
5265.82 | 6.85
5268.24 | 5.97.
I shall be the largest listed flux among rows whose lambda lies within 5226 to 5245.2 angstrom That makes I 10.9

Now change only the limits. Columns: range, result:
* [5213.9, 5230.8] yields 11.1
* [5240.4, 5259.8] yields 10.8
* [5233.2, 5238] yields 9.65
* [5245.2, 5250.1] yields 9.16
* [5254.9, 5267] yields 9.97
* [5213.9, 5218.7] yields 9.45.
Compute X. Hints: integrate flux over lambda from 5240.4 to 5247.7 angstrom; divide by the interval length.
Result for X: 10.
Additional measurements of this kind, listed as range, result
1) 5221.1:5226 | 9.19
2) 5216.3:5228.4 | 8.98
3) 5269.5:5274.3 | 6.88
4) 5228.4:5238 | 8.99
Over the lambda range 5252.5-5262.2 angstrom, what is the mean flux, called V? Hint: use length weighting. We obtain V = 9.63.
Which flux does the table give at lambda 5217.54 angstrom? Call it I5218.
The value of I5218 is 8.25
